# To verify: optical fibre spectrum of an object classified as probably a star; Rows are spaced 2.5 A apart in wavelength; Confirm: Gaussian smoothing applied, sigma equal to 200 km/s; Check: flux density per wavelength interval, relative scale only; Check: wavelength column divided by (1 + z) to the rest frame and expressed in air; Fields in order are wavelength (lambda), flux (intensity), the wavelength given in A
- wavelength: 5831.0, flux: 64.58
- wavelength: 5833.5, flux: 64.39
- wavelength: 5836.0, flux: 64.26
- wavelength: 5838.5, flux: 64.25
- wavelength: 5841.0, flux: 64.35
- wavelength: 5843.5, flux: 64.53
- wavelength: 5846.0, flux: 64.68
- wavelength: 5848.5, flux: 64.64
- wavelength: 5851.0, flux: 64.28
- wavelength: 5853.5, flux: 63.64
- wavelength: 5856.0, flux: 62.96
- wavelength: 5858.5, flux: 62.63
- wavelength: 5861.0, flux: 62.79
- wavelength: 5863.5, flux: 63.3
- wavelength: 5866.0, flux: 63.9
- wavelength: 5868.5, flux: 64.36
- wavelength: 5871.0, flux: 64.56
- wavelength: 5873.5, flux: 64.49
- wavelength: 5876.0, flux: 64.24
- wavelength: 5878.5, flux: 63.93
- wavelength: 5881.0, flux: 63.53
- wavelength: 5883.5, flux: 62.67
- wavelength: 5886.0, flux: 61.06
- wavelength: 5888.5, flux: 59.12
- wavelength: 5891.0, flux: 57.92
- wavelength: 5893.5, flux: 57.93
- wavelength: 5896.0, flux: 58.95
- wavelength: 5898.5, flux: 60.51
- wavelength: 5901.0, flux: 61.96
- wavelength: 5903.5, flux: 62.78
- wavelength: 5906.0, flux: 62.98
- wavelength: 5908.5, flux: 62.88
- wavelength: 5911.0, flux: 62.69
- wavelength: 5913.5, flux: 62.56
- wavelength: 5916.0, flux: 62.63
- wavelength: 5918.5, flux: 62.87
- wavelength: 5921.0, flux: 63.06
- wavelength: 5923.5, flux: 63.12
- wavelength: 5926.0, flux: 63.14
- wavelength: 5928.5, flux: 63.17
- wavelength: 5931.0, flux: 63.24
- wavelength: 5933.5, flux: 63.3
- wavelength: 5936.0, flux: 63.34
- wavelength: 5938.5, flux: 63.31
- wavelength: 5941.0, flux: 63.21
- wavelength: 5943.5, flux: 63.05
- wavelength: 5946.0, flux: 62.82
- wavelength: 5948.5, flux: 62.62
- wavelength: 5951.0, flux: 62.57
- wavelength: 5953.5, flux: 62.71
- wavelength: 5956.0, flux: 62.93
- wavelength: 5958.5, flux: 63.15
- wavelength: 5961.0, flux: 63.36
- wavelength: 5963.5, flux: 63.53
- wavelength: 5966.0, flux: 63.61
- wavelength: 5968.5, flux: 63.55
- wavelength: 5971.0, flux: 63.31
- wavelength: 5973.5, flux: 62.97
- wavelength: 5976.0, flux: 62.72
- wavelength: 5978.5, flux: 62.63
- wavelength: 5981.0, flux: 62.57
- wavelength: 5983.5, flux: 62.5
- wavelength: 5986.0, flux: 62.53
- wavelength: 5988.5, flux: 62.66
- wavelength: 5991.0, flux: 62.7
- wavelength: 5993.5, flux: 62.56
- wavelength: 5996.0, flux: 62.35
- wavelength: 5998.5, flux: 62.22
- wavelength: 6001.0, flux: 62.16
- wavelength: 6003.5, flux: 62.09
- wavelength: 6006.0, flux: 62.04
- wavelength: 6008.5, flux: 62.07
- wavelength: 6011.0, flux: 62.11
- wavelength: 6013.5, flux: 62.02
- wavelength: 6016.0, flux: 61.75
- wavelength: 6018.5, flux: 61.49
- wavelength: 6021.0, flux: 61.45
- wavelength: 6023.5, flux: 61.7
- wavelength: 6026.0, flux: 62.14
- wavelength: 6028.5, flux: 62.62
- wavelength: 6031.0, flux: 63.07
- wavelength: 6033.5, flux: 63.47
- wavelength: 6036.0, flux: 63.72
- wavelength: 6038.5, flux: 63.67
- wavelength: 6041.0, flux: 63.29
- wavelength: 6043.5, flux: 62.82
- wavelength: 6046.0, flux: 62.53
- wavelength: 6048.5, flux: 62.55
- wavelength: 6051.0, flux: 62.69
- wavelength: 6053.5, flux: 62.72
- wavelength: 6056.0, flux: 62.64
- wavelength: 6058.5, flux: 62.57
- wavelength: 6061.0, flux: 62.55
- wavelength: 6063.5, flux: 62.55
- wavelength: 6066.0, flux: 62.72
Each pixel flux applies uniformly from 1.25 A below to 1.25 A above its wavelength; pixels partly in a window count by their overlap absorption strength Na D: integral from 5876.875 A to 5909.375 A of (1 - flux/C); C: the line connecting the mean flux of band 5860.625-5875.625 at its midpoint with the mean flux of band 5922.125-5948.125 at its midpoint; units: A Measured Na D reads 1.2 A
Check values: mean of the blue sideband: 64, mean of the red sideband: 63.2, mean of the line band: 61.3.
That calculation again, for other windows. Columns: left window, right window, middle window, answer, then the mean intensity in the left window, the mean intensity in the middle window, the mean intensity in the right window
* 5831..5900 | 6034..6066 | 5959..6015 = 0.2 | 62.9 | 62.7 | 62.9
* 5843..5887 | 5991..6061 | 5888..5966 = 1.1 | 63.7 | 62.4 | 62.5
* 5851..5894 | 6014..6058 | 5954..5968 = -0.1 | 62.7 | 63.3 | 62.6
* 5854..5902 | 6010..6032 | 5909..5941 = -0.5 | 62.2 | 63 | 62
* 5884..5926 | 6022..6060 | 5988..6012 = 0.0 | 61.5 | 62.3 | 62.8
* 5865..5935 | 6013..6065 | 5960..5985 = -0.2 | 62.4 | 63.1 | 62.6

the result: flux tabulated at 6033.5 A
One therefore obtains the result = 63.47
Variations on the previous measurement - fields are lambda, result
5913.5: 62.56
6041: 63.29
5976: 62.72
